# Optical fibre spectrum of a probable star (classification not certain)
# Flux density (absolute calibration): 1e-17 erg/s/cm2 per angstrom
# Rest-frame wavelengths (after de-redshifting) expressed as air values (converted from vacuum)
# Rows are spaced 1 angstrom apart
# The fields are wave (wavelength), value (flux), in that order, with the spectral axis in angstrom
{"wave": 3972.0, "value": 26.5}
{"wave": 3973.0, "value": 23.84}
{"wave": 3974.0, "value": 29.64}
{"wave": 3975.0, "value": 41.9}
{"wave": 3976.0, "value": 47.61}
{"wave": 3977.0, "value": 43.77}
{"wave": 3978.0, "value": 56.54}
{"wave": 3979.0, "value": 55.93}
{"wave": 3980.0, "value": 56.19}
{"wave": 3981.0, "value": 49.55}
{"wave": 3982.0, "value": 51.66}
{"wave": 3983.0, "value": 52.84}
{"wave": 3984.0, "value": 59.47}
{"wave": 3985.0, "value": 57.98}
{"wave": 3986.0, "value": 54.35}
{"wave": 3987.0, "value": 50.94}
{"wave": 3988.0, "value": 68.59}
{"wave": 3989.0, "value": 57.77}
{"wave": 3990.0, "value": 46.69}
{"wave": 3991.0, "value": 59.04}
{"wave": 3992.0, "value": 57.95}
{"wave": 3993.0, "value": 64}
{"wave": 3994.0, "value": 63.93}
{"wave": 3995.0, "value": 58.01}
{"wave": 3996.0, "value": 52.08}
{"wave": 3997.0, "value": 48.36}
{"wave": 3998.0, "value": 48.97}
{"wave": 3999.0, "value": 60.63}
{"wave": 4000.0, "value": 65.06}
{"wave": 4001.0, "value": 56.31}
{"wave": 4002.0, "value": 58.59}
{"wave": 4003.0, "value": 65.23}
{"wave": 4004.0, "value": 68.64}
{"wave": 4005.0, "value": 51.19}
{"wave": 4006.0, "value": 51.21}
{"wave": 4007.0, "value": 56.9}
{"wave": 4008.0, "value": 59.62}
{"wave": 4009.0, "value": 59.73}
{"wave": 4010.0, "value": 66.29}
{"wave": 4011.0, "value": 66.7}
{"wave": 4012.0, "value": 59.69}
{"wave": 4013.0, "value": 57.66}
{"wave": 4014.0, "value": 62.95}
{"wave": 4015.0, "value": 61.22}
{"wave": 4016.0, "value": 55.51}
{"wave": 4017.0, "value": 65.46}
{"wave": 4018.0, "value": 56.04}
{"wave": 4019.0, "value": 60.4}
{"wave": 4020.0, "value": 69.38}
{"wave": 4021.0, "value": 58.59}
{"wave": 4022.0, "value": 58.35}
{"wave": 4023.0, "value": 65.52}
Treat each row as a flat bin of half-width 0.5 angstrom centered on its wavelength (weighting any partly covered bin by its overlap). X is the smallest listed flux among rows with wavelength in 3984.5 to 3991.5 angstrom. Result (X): 46.69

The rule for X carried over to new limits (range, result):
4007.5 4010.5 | 59.62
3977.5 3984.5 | 49.55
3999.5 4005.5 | 51.19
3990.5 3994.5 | 57.95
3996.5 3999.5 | 48.36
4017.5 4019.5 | 56.04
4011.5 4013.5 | 57.66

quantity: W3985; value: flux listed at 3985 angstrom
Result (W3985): 57.98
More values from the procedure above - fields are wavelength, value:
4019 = 60.4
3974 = 29.64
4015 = 61.22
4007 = 56.9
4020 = 69.38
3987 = 50.94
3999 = 60.63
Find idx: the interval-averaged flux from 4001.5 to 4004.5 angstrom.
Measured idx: 64.2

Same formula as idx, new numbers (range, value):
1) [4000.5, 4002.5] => 57.5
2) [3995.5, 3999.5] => 52.5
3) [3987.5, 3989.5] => 63.2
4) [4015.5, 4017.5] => 60.5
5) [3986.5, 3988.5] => 59.8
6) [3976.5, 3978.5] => 50.2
